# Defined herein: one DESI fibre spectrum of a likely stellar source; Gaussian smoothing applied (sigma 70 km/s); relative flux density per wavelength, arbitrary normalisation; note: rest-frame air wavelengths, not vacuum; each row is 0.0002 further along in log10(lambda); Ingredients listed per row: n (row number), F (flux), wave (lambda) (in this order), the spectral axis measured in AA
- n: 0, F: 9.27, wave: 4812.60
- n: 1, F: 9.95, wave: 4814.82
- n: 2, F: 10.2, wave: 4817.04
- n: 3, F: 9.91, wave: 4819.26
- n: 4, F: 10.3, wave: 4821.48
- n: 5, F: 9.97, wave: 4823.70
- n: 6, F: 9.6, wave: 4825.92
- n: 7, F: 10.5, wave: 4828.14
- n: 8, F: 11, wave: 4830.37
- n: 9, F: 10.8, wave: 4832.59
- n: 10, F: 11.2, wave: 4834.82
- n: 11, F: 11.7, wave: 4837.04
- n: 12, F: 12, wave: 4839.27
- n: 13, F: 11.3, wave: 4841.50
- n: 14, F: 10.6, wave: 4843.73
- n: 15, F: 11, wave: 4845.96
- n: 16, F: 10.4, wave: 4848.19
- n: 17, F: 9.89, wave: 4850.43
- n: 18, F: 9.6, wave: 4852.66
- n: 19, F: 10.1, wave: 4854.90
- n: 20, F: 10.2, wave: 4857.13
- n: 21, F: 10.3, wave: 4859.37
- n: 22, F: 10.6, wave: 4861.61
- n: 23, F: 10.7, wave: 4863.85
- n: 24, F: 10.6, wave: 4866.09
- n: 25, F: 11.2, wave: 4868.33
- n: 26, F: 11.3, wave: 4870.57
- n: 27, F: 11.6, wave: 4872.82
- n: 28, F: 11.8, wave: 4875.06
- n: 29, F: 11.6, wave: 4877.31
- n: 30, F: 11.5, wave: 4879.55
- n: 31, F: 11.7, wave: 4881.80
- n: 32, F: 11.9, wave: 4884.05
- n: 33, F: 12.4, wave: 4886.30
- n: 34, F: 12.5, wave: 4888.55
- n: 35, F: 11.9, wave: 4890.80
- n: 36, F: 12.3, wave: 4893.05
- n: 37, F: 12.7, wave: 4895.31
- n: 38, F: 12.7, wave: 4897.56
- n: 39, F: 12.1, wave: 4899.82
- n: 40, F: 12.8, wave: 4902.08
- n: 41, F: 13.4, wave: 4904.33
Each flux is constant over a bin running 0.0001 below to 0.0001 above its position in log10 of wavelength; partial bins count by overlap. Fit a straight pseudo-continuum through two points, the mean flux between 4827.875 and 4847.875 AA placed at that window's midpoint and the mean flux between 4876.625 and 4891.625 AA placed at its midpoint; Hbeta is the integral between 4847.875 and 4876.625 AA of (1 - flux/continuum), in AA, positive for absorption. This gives 2.2 AA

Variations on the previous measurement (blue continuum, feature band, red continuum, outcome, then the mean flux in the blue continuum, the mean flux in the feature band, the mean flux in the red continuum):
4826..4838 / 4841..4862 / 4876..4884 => 1.58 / 10.9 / 10.4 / 11.6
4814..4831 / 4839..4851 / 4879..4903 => 0.00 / 10.2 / 10.8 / 12.2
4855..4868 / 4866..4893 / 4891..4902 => -0.57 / 10.5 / 11.7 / 12.4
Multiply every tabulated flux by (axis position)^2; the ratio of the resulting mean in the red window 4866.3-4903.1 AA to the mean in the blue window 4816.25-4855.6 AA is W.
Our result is 1.16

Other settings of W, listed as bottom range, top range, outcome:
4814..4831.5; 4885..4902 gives 1.25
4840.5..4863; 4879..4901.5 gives 1.19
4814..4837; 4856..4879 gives 1.08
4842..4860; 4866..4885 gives 1.13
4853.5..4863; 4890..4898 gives 1.22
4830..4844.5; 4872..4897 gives 1.09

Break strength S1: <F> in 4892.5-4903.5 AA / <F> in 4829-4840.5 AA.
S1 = 1.11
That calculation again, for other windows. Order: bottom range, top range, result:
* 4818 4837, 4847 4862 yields 0.97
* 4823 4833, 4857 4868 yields 1.02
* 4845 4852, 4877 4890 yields 1.15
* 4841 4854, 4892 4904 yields 1.21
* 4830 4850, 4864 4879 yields 1.02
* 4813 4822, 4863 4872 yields 1.10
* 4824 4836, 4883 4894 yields 1.15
